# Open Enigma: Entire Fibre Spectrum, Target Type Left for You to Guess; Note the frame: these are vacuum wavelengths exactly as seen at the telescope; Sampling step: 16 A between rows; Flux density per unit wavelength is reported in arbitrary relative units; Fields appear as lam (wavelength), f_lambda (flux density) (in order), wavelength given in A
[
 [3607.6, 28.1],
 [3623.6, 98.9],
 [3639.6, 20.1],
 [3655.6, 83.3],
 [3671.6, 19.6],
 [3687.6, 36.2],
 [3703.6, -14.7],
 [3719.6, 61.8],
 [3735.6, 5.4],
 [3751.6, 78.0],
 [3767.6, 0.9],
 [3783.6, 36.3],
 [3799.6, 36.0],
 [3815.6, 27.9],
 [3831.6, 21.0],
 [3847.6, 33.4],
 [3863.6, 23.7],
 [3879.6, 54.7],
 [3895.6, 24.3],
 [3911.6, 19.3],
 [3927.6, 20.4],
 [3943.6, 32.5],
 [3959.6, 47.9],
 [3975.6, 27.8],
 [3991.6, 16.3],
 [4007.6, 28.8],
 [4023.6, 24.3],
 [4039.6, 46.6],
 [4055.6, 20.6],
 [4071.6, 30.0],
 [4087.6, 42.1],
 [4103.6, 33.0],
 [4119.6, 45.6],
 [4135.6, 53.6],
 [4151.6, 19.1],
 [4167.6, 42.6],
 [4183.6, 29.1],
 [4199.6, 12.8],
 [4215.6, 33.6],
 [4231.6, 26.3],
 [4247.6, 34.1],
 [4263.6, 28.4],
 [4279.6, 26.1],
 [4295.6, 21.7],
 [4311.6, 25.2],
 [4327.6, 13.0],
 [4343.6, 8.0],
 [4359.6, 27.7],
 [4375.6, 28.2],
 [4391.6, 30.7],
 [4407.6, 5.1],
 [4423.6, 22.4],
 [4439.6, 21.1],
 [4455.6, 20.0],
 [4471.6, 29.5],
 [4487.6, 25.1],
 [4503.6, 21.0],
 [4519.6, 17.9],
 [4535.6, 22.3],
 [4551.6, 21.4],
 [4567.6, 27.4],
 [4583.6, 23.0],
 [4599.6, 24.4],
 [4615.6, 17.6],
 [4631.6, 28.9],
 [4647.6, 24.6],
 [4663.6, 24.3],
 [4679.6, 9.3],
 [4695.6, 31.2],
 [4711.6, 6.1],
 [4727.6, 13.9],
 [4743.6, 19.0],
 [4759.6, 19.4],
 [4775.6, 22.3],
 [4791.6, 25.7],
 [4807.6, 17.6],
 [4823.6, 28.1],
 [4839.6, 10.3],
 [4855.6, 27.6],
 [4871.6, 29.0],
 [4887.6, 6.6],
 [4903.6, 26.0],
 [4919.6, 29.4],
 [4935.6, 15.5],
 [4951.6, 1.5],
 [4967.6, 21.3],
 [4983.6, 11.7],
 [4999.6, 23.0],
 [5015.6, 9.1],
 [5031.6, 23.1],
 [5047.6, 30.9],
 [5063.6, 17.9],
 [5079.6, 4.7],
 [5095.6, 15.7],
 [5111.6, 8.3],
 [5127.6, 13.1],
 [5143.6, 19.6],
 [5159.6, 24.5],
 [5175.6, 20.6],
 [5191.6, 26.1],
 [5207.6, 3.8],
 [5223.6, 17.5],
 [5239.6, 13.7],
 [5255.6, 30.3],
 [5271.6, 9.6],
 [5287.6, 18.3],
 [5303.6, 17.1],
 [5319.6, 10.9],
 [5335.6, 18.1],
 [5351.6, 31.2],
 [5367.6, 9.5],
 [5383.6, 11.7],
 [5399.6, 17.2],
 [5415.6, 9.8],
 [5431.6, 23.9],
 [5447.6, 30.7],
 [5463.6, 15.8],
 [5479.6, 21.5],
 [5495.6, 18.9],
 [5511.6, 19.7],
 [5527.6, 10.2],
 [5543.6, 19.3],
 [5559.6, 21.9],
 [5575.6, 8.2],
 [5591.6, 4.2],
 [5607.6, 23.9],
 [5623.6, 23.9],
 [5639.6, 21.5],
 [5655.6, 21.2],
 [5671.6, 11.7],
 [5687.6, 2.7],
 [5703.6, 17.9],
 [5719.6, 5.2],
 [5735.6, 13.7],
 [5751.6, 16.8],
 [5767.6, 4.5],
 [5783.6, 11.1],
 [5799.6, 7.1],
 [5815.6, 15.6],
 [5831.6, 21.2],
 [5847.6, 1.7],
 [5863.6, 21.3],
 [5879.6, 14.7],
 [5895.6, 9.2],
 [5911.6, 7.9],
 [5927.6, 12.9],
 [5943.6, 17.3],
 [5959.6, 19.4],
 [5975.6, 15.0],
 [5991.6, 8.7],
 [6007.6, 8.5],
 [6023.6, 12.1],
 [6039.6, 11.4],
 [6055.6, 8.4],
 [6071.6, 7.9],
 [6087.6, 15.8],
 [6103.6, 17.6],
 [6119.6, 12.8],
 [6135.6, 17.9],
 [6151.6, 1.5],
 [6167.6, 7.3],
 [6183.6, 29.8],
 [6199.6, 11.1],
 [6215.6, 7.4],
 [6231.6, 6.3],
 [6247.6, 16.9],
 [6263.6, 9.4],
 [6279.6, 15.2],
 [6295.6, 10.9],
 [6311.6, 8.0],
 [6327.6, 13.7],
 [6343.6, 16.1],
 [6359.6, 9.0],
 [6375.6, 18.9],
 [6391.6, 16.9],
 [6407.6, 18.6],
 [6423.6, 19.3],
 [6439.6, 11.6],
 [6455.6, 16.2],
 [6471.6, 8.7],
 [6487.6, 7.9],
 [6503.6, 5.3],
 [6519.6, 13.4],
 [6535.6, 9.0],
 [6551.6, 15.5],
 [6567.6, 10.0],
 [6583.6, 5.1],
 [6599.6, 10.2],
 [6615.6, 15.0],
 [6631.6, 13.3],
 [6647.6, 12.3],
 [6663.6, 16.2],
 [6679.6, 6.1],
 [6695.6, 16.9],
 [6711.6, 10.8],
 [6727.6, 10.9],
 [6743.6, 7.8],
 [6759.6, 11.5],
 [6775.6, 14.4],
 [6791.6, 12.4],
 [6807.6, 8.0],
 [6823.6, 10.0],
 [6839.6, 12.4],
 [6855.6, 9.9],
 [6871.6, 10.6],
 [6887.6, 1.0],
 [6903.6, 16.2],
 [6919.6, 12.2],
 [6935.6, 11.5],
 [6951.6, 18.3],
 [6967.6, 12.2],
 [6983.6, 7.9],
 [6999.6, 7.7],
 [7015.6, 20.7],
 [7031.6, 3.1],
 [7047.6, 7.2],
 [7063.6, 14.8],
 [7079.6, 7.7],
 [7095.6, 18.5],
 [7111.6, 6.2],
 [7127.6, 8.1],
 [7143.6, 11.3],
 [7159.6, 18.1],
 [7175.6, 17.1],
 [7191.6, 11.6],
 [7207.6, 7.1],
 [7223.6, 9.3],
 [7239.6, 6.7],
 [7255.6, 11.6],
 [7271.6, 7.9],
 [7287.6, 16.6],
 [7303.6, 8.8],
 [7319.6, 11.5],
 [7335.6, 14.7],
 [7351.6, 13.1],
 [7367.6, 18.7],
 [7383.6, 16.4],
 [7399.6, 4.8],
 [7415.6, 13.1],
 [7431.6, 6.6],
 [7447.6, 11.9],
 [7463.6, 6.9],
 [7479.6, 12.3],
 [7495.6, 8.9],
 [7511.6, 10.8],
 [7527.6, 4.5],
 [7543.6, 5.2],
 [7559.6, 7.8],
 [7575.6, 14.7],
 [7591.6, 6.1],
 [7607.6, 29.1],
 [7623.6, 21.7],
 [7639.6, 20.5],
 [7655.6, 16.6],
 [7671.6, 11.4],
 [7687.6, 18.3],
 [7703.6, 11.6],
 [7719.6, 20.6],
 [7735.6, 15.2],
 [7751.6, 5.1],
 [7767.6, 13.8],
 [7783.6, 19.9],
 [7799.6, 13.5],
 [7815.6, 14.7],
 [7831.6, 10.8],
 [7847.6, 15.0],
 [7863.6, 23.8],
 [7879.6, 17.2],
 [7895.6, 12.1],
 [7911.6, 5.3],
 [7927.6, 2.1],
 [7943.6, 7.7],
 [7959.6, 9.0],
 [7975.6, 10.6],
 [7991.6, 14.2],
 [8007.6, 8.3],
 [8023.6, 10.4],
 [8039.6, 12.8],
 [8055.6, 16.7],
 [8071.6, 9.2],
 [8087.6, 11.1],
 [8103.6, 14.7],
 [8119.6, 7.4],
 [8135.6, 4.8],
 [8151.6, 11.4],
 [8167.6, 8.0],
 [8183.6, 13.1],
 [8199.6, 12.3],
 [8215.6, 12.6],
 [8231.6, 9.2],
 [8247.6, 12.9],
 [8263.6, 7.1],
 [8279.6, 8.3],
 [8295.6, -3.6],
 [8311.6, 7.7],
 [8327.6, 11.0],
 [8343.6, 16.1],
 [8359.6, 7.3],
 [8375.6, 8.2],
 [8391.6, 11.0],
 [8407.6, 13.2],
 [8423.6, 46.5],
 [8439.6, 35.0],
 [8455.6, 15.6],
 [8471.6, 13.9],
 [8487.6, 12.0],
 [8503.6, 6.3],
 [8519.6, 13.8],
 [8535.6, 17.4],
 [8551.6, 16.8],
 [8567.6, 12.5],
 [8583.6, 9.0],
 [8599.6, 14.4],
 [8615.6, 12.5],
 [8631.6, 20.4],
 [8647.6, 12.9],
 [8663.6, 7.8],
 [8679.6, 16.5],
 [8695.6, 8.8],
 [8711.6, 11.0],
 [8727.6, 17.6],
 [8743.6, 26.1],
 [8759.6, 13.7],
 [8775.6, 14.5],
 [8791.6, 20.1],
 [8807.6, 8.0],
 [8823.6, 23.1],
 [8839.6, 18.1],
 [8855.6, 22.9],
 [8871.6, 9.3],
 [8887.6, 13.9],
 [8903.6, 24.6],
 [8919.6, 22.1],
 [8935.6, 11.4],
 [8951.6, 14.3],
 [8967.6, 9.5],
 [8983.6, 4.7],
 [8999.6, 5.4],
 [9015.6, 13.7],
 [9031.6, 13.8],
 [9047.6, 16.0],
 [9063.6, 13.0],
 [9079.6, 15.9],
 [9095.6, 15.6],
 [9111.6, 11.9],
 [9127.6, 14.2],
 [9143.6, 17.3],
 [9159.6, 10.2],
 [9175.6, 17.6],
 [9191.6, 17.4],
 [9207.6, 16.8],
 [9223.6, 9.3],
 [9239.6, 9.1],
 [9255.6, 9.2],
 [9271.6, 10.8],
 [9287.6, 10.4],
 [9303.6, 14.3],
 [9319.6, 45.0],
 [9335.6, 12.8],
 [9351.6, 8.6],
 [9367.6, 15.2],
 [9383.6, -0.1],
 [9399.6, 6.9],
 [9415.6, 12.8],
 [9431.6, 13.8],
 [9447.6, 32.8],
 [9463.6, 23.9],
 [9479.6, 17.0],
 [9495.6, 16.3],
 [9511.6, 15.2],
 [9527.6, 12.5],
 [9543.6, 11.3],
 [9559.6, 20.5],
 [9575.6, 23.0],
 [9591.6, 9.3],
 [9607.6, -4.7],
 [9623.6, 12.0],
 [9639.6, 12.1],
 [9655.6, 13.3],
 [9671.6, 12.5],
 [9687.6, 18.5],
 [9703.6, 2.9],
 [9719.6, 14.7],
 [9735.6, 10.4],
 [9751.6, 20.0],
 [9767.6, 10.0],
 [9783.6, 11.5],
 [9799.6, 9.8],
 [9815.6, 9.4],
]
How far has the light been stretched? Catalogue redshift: 1.26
